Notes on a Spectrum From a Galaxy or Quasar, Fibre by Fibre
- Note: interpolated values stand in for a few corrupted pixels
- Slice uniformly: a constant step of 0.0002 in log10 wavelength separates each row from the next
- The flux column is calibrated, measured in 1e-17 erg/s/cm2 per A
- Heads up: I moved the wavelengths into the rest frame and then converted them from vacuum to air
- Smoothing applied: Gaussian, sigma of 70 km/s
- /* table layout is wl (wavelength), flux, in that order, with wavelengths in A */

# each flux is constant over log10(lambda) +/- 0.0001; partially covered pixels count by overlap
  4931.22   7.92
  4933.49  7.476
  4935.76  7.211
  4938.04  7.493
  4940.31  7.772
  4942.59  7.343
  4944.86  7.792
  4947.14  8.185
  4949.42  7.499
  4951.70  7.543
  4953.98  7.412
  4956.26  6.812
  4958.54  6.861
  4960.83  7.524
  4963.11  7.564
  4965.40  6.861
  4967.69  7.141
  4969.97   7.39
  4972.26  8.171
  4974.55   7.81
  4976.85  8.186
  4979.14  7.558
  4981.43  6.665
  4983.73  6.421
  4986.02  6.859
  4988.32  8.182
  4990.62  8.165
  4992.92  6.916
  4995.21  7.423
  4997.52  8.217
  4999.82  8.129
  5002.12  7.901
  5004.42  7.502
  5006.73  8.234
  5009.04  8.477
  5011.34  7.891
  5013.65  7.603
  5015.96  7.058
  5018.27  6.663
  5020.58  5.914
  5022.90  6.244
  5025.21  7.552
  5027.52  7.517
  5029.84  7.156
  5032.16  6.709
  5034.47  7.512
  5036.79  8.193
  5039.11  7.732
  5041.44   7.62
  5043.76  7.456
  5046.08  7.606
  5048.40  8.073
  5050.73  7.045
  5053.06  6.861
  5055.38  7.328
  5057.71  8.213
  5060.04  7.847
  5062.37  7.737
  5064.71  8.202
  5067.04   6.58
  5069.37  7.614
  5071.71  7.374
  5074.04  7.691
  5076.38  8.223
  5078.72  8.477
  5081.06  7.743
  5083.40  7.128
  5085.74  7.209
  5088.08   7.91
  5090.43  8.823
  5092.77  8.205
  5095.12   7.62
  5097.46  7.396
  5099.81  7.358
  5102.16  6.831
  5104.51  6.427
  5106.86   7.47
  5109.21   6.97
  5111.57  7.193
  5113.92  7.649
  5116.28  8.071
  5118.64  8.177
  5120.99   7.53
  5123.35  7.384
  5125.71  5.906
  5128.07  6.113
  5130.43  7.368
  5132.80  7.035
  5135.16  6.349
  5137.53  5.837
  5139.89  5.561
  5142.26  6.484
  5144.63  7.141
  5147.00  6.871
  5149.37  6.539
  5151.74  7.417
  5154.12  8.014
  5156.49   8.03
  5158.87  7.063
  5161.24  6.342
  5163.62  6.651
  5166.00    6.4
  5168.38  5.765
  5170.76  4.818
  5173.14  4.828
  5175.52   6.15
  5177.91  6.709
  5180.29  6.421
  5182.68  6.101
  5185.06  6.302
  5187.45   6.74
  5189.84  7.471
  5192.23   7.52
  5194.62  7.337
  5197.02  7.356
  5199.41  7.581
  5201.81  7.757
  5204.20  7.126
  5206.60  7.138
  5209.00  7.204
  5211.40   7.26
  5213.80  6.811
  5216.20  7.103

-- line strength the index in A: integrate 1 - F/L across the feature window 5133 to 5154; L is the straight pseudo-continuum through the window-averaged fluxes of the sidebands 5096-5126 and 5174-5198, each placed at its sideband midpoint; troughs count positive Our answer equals 1.33 A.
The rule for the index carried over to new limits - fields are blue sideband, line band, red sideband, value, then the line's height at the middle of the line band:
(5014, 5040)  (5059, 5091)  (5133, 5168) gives -3.5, 6.98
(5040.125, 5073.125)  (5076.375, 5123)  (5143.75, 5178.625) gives -3.0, 7.14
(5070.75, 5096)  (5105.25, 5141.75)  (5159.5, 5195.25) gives 1.4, 7.22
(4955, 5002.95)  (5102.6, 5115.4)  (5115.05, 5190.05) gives -0.5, 6.86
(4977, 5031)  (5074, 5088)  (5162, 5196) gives -1.6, 6.96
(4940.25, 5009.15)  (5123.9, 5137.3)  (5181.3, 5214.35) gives 1.3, 7.25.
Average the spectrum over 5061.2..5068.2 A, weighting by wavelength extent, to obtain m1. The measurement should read 7.5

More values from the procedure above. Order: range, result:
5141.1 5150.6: 6.76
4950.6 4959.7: 7.16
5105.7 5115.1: 7.32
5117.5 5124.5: 7.7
